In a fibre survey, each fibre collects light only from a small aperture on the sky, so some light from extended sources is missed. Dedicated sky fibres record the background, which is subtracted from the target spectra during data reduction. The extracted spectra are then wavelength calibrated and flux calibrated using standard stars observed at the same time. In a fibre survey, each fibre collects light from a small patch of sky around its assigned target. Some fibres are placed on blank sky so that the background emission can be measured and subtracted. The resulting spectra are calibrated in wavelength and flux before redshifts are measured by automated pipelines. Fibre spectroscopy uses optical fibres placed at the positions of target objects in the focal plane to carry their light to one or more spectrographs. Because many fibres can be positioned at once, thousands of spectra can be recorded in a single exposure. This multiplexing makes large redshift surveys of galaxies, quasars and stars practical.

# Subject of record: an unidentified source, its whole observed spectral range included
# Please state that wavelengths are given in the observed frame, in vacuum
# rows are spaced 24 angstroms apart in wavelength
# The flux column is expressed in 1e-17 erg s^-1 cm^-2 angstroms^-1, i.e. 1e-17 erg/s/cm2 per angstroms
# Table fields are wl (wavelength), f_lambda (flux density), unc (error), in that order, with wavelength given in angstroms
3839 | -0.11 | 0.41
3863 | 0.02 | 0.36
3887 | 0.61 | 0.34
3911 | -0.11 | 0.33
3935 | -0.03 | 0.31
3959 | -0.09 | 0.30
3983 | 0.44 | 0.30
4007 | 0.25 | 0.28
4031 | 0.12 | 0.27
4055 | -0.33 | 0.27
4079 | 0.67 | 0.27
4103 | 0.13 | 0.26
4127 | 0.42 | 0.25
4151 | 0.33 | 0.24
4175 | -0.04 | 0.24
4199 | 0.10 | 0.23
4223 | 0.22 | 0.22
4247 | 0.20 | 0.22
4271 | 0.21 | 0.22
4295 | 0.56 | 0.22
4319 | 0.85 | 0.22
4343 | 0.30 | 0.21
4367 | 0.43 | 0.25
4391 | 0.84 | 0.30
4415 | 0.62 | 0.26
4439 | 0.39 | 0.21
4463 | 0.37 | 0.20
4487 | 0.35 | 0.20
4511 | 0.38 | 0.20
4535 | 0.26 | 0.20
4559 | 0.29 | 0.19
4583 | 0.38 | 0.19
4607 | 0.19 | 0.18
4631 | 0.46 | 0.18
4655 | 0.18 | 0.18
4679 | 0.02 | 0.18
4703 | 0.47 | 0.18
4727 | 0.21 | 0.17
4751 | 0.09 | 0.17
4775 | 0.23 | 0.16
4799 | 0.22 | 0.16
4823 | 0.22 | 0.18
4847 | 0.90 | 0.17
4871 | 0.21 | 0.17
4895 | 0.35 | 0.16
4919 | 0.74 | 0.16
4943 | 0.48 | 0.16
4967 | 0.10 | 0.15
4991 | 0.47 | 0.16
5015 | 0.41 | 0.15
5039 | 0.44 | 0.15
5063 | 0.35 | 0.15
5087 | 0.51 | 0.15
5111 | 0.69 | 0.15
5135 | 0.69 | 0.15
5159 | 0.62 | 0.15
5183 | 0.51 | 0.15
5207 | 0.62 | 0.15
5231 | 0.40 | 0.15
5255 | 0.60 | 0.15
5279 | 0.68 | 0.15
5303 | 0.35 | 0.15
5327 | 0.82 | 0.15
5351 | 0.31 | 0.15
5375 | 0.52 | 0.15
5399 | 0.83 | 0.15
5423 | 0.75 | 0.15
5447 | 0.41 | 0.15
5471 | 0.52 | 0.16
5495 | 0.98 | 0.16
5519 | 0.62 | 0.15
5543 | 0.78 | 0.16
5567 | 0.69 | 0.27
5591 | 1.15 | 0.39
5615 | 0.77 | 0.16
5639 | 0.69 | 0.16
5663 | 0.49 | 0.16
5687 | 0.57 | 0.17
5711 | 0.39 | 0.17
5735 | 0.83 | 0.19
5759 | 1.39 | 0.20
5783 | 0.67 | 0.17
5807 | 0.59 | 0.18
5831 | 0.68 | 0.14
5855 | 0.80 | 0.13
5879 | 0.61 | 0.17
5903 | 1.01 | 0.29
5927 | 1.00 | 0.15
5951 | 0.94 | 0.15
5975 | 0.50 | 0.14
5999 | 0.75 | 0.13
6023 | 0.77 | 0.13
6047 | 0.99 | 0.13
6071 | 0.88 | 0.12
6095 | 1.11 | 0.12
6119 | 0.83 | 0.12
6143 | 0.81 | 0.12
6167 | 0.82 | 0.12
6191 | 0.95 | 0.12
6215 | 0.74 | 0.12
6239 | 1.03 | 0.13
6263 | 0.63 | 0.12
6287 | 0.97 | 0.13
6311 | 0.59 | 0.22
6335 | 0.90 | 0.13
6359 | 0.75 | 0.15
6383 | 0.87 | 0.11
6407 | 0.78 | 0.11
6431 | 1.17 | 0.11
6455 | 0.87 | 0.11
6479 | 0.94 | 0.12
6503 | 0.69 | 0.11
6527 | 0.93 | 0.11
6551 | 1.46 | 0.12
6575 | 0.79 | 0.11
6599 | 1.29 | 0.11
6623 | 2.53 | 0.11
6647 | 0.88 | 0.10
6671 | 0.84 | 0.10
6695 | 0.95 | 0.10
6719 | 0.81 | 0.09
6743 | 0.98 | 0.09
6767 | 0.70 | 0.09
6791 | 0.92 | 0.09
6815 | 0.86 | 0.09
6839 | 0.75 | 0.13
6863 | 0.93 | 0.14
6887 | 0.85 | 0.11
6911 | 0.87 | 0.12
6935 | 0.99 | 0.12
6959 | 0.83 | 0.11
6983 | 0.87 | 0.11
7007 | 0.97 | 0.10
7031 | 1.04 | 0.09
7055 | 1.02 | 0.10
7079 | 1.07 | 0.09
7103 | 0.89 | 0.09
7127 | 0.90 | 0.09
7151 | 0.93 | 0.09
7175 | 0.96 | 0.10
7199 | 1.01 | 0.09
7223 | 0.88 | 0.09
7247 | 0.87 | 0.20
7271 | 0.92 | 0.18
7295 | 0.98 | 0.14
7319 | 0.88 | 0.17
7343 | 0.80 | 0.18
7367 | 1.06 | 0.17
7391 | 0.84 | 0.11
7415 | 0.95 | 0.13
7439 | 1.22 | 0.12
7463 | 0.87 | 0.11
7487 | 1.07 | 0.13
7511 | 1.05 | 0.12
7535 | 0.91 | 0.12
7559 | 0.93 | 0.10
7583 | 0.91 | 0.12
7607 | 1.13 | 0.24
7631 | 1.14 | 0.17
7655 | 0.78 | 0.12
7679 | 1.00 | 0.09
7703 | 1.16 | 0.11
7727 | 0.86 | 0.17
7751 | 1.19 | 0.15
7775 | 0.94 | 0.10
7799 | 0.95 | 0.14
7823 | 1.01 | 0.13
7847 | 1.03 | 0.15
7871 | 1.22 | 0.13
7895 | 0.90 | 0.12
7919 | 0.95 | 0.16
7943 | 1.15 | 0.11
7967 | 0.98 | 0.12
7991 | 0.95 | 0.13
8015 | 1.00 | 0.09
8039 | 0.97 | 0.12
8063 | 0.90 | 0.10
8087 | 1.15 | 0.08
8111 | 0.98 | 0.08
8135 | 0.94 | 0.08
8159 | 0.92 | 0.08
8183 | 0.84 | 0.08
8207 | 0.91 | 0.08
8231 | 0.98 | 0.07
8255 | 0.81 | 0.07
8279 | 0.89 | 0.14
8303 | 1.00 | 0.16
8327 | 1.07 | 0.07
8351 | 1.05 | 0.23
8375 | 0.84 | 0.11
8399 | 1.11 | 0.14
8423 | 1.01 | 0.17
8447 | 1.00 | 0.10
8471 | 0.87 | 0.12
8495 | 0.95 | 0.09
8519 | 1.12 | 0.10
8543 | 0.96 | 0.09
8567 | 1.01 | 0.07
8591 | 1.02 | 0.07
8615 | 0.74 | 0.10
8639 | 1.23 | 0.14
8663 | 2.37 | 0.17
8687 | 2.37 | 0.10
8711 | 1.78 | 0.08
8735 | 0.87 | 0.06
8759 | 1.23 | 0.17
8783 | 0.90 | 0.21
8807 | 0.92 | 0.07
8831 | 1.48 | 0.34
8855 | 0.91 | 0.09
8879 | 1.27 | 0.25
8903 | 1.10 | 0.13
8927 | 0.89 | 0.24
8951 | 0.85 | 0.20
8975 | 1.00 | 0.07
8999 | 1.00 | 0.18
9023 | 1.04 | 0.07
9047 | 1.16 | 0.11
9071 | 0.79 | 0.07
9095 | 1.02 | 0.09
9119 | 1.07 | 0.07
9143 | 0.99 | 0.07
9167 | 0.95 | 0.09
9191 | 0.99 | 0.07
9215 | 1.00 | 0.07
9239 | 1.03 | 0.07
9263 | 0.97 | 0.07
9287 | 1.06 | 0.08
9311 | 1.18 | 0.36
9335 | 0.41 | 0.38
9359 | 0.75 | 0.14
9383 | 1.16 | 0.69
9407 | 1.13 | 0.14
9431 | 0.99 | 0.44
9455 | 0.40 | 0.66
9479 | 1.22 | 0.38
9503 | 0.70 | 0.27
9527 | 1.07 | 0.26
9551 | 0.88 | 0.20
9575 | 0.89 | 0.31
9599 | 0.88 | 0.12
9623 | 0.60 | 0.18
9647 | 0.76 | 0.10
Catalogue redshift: 0.32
